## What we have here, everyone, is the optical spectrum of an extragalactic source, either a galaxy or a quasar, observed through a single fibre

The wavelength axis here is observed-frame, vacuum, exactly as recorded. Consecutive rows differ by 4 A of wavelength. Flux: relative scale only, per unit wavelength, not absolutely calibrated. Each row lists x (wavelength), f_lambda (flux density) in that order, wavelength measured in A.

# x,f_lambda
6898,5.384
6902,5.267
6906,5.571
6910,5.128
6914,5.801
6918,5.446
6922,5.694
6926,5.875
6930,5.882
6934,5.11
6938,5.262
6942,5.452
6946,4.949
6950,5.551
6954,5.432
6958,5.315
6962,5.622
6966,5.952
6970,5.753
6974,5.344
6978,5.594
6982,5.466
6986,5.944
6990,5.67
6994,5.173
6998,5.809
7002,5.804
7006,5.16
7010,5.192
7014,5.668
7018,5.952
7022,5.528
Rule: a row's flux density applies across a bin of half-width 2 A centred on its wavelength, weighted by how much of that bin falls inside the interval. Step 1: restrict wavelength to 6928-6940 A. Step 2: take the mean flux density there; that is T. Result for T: 5.42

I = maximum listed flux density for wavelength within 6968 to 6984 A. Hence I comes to 5.753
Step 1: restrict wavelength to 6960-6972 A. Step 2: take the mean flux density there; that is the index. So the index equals 5.78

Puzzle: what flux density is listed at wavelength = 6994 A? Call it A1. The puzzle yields 5.173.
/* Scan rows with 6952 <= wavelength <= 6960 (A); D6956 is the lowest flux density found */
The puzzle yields 5.315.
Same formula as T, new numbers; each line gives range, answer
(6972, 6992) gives 5.6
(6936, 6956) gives 5.33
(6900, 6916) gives 5.44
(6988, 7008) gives 5.52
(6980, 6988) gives 5.71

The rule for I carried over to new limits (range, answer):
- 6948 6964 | 5.622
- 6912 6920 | 5.801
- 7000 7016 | 5.804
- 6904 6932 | 5.882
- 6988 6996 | 5.67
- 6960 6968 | 5.952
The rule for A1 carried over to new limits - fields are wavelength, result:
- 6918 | 5.446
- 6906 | 5.571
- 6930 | 5.882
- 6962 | 5.622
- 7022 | 5.528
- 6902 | 5.267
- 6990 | 5.67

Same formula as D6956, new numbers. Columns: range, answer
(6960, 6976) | 5.344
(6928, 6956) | 4.949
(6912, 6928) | 5.446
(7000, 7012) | 5.16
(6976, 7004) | 5.173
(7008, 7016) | 5.192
